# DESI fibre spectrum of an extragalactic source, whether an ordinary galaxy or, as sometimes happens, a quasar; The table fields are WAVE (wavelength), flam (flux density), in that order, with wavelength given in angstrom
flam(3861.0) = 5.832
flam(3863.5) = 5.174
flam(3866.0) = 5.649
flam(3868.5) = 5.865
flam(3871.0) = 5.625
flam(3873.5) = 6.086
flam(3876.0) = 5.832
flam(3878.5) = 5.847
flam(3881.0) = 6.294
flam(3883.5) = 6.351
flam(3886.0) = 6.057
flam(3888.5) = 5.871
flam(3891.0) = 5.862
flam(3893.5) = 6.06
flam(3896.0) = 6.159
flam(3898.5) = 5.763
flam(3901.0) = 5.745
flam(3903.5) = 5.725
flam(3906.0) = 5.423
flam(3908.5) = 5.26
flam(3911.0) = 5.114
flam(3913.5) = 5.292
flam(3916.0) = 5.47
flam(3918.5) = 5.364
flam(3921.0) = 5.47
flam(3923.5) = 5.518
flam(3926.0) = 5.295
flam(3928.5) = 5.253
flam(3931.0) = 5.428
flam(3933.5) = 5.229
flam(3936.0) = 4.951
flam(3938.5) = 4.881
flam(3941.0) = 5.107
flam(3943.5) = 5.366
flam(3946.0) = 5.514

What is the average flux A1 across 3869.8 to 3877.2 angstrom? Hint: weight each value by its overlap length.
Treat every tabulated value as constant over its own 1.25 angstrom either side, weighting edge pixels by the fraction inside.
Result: 5.85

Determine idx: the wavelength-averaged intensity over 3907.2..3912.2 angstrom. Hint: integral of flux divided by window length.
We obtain 5.19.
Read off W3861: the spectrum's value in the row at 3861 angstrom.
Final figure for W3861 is 5.832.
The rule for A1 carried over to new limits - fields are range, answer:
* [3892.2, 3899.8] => 5.99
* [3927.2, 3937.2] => 5.22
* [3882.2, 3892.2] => 6.04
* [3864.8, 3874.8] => 5.81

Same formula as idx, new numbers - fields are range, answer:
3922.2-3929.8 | 5.36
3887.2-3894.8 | 5.93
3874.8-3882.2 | 5.99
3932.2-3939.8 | 5.02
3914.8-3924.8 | 5.45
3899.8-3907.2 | 5.63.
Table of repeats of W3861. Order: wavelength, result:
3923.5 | 5.518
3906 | 5.423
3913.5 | 5.292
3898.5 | 5.763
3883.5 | 6.351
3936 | 4.951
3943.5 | 5.366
